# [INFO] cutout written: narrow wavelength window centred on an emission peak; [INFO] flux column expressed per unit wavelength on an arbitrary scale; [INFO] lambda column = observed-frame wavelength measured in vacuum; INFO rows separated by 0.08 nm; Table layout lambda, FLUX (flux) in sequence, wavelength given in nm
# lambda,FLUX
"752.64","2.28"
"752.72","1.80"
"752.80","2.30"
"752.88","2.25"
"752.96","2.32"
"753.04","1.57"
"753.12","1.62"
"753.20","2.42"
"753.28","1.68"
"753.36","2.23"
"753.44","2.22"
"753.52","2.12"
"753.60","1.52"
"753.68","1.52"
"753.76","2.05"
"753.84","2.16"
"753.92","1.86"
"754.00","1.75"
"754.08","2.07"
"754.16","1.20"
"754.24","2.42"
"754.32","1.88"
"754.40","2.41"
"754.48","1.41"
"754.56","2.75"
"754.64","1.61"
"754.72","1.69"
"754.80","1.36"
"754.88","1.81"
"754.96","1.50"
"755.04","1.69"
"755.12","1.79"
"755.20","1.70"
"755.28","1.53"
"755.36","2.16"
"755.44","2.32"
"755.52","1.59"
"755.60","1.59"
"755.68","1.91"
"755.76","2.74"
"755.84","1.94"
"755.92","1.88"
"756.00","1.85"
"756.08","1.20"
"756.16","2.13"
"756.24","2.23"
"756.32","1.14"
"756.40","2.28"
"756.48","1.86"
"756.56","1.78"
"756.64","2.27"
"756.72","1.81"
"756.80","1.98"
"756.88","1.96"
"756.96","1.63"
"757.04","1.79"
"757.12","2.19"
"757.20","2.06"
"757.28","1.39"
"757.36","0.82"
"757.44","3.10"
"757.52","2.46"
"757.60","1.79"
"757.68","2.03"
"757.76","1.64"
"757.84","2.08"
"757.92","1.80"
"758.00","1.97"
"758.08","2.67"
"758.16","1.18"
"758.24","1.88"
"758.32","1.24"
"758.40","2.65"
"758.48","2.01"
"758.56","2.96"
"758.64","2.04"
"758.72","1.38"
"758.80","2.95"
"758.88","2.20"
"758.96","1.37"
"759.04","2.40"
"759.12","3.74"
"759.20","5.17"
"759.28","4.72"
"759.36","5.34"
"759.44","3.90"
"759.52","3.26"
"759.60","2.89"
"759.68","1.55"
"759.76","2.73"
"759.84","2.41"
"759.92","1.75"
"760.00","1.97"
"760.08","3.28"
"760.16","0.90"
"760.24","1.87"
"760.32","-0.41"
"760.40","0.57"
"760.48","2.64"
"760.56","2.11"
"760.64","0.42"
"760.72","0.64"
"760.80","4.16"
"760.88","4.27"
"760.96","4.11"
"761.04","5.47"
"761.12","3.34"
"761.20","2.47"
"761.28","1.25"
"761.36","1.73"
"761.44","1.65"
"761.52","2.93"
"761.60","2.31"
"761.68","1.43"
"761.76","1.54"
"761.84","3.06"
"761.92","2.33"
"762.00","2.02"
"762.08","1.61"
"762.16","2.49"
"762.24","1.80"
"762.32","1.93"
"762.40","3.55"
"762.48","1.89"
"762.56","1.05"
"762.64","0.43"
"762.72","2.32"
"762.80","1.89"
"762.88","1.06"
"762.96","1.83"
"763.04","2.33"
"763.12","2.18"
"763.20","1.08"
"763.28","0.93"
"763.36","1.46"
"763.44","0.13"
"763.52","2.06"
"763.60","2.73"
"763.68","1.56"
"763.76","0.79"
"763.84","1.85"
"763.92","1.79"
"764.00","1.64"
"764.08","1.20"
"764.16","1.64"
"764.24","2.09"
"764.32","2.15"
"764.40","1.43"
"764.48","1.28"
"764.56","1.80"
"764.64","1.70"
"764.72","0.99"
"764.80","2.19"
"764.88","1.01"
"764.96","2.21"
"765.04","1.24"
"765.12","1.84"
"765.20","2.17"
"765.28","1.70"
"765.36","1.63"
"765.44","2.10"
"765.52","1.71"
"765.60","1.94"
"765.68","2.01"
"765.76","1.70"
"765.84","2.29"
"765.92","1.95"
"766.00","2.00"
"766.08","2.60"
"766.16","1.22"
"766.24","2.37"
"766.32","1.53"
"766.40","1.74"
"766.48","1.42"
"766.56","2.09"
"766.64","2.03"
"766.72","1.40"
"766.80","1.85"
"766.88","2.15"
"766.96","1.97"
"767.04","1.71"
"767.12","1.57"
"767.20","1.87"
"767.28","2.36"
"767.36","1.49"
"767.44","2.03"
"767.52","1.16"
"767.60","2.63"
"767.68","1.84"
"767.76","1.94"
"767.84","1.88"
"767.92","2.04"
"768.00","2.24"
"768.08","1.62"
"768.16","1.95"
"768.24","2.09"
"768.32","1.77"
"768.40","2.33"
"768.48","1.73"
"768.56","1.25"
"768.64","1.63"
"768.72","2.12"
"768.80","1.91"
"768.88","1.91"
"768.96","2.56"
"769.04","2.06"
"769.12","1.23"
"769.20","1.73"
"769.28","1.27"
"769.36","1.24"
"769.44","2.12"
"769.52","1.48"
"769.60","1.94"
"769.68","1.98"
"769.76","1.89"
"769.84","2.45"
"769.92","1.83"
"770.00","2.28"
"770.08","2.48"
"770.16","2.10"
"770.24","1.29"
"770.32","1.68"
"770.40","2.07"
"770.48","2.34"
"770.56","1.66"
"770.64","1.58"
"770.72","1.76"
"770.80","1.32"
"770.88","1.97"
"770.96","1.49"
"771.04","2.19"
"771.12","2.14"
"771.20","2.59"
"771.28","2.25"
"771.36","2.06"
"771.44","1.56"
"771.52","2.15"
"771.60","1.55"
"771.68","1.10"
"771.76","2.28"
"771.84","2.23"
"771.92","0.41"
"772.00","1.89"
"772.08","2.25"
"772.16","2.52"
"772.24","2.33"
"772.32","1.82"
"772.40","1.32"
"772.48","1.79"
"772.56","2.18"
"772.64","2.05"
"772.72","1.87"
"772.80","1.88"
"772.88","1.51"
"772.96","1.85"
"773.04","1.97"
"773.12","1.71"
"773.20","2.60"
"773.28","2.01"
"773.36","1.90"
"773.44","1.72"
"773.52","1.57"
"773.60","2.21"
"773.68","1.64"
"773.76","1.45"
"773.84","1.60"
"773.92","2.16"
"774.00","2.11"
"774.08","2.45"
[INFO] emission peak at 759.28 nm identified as [S II]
